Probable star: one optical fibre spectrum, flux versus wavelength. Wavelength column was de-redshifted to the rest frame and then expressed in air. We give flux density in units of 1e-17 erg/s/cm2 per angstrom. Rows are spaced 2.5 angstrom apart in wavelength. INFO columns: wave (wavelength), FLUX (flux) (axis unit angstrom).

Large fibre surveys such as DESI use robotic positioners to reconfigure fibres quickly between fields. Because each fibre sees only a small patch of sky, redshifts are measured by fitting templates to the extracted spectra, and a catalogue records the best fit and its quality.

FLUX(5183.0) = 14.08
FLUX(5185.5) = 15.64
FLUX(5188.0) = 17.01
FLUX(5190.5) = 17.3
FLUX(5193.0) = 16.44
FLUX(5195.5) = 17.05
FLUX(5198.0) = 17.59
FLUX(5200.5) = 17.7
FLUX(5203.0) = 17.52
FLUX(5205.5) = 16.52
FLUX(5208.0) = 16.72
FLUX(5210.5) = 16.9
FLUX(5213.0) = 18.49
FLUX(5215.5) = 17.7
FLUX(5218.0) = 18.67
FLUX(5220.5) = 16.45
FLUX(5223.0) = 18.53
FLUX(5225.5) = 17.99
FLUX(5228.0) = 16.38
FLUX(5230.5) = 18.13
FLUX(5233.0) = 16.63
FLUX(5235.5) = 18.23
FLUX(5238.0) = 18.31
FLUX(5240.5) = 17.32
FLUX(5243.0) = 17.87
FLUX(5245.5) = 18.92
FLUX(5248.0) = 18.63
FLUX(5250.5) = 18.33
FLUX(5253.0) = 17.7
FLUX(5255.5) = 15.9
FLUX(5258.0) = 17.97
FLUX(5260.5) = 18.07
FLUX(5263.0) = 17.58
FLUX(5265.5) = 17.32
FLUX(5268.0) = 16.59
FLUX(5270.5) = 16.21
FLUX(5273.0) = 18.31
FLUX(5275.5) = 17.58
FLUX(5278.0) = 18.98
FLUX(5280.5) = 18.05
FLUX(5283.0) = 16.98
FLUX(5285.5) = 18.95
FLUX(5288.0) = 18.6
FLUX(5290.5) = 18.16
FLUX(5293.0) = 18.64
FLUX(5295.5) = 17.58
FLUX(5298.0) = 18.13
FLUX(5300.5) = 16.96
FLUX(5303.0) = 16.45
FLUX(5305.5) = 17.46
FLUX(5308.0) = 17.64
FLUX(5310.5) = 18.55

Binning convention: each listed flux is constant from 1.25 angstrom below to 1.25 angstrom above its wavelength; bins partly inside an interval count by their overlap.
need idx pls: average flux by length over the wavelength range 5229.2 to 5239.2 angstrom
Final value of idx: 17.8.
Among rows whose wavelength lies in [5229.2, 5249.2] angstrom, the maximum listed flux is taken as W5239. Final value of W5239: 18.92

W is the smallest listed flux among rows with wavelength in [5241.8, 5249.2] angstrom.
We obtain 17.87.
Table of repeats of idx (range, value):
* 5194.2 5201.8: 17.4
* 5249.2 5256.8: 17.3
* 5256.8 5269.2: 17.5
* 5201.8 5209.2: 16.9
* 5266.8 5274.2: 17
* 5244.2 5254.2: 18.4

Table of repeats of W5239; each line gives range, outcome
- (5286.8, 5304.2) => 18.64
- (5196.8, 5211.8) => 17.7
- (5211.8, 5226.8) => 18.67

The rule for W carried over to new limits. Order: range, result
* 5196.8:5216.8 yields 16.52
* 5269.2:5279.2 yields 16.21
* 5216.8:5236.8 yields 16.38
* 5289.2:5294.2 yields 18.16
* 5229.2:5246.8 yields 16.63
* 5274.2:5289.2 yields 16.98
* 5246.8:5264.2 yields 15.9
